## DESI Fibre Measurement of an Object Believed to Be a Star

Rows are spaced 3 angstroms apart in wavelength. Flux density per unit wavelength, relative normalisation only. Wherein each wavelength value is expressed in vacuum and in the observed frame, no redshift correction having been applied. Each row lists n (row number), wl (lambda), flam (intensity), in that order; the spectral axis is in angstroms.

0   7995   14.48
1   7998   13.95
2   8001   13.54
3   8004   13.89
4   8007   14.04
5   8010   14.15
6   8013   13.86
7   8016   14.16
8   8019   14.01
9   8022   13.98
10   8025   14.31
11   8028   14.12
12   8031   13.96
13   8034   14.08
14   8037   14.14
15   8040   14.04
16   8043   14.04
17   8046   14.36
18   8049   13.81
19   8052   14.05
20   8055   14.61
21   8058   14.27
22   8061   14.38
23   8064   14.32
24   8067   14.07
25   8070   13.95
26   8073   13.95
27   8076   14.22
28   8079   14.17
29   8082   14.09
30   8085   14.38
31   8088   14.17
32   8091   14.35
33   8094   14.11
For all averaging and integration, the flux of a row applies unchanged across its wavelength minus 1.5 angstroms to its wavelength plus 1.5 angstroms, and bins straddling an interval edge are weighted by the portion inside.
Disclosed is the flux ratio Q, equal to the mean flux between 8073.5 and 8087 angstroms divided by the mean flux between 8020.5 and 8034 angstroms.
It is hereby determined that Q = 1.0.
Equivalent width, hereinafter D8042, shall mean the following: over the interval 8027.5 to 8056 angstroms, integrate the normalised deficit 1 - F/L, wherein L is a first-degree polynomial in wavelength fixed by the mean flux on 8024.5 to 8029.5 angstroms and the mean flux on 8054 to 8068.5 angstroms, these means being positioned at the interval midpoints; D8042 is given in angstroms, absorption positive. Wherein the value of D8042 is 0.27 angstroms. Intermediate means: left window 14.2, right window 14.3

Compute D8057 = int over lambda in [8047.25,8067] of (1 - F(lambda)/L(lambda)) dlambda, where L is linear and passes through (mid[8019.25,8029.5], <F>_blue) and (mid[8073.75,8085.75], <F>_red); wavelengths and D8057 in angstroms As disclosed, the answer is -0.1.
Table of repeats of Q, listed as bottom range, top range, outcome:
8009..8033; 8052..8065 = 1.02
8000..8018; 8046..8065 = 1.02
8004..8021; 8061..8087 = 1.01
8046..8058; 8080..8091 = 1.00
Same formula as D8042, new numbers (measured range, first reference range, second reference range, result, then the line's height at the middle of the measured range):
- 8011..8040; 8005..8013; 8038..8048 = 0.03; 14.1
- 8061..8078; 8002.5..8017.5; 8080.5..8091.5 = 0.07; 14.2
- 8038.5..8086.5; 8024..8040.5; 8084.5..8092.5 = 0.12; 14.2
